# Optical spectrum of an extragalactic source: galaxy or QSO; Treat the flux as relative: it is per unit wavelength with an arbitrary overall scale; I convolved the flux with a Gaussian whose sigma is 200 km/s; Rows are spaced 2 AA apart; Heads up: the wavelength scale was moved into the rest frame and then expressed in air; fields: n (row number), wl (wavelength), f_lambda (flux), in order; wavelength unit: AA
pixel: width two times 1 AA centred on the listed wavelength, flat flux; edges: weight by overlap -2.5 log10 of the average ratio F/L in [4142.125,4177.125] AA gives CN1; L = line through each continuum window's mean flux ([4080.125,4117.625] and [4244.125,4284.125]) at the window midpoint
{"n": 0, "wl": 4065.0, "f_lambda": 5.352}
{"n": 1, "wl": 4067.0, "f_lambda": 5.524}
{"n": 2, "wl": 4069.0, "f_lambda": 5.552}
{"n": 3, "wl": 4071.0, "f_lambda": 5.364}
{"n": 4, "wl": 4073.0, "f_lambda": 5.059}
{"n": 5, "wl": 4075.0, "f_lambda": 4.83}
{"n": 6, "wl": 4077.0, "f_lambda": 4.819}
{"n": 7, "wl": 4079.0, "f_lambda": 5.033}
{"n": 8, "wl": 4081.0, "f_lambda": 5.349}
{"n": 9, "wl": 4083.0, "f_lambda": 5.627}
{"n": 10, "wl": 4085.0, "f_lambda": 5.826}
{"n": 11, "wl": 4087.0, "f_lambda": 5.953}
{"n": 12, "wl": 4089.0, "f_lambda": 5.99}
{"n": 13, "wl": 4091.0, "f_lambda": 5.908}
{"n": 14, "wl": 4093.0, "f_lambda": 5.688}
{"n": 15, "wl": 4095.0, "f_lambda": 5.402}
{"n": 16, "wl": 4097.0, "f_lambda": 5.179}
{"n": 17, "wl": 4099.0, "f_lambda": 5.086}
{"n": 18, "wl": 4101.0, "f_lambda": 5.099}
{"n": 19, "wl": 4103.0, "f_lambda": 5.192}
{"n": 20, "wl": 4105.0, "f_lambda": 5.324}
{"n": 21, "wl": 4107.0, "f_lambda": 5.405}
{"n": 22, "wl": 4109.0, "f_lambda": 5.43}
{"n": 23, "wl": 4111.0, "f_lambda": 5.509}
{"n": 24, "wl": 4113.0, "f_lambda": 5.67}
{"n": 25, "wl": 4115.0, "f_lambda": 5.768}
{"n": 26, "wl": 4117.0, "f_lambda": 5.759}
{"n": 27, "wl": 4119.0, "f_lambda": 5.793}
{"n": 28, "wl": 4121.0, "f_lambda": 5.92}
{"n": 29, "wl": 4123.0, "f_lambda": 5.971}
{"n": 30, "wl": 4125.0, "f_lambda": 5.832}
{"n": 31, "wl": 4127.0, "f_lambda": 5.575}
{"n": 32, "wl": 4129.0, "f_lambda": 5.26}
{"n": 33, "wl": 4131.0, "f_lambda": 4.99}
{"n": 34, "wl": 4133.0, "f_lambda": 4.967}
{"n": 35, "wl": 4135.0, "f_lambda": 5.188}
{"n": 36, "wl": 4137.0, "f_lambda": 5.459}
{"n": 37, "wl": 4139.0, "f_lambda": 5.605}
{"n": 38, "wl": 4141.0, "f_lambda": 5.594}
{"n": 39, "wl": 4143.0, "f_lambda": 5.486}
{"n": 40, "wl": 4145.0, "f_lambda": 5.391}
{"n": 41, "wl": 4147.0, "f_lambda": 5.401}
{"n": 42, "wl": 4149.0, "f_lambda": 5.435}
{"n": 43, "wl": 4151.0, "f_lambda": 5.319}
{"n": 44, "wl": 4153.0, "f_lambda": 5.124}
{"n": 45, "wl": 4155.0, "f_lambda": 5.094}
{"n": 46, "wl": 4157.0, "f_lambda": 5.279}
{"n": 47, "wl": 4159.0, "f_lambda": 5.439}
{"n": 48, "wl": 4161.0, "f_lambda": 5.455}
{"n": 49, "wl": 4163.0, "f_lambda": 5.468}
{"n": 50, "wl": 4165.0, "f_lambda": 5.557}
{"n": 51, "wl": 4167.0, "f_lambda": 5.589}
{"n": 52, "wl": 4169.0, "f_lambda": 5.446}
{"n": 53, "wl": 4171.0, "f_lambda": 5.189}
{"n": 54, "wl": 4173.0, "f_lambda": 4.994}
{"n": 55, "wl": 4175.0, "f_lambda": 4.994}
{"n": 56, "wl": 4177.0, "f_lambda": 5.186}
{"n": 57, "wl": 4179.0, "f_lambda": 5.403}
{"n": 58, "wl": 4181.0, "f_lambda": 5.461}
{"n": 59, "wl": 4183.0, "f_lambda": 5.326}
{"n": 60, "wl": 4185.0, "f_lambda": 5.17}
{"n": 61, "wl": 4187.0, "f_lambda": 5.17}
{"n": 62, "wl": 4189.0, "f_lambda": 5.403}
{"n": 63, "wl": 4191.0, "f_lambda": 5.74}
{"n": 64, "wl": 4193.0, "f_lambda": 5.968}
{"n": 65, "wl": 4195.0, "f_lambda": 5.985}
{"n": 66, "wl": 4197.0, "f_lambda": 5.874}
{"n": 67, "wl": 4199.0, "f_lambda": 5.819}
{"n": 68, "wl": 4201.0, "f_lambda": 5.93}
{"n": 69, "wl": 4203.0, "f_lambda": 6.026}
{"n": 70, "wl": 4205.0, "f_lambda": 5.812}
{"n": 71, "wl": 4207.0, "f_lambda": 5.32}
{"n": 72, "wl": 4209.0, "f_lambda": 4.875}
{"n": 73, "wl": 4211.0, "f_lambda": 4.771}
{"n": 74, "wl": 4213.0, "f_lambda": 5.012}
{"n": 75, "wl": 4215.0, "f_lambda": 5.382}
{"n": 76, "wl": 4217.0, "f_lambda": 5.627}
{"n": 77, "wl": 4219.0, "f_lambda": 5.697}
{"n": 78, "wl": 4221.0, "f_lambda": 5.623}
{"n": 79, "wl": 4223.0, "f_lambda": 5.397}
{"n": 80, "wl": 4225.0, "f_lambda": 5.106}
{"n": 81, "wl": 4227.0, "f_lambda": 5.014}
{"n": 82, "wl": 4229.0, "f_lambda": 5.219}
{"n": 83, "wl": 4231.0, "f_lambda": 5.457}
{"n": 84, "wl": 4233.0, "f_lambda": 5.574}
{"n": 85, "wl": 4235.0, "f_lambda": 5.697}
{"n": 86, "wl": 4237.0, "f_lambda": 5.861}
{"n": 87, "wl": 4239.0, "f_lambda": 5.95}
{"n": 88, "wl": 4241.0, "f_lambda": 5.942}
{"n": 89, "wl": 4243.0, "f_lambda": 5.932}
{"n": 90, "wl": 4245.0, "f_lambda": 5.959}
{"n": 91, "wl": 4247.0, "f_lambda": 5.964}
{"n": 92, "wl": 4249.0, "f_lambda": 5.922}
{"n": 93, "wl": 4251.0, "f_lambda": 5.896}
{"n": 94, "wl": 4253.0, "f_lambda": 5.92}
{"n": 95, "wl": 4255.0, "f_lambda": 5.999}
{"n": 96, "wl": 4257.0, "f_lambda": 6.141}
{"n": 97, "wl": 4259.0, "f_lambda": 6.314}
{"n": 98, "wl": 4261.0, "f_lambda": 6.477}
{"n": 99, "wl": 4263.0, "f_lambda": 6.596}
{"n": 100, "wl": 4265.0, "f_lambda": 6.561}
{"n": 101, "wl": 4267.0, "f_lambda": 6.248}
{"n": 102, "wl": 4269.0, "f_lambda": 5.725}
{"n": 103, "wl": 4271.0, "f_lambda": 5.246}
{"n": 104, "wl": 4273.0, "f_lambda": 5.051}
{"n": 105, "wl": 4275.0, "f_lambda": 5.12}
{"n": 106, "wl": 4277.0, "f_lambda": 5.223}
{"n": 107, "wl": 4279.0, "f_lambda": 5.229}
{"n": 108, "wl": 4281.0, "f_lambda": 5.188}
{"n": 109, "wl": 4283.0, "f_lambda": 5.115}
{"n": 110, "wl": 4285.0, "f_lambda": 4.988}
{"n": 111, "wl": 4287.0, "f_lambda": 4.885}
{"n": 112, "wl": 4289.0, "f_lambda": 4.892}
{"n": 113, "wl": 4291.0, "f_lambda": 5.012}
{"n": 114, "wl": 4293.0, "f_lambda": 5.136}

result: 0.06 mag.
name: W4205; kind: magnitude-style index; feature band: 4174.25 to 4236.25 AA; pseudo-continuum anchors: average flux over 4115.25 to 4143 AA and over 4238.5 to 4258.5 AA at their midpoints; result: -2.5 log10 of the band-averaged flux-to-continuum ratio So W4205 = 0.07 mag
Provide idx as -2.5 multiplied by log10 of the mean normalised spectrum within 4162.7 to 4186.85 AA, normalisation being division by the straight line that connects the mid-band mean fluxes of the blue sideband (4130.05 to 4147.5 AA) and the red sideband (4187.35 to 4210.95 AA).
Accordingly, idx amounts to 0.04 mag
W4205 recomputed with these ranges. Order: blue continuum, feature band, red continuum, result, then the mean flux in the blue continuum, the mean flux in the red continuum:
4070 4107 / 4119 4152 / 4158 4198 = -0.013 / 5.37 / 5.44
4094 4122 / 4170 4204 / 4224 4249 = 0.014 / 5.47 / 5.65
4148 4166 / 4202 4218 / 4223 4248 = 0.037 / 5.35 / 5.63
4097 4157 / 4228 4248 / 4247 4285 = -0.012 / 5.43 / 5.76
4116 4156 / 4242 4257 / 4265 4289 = -0.118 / 5.46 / 5.31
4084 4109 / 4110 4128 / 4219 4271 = -0.039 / 5.5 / 5.84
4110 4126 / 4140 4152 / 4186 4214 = 0.051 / 5.78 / 5.55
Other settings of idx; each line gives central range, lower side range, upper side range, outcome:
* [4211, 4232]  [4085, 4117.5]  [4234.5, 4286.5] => 0.076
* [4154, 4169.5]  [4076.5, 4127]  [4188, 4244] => 0.029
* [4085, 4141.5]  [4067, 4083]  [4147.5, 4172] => -0.050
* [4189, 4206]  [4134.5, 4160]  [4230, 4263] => -0.037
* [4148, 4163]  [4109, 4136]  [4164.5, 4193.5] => 0.024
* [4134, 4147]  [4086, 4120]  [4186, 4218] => 0.018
